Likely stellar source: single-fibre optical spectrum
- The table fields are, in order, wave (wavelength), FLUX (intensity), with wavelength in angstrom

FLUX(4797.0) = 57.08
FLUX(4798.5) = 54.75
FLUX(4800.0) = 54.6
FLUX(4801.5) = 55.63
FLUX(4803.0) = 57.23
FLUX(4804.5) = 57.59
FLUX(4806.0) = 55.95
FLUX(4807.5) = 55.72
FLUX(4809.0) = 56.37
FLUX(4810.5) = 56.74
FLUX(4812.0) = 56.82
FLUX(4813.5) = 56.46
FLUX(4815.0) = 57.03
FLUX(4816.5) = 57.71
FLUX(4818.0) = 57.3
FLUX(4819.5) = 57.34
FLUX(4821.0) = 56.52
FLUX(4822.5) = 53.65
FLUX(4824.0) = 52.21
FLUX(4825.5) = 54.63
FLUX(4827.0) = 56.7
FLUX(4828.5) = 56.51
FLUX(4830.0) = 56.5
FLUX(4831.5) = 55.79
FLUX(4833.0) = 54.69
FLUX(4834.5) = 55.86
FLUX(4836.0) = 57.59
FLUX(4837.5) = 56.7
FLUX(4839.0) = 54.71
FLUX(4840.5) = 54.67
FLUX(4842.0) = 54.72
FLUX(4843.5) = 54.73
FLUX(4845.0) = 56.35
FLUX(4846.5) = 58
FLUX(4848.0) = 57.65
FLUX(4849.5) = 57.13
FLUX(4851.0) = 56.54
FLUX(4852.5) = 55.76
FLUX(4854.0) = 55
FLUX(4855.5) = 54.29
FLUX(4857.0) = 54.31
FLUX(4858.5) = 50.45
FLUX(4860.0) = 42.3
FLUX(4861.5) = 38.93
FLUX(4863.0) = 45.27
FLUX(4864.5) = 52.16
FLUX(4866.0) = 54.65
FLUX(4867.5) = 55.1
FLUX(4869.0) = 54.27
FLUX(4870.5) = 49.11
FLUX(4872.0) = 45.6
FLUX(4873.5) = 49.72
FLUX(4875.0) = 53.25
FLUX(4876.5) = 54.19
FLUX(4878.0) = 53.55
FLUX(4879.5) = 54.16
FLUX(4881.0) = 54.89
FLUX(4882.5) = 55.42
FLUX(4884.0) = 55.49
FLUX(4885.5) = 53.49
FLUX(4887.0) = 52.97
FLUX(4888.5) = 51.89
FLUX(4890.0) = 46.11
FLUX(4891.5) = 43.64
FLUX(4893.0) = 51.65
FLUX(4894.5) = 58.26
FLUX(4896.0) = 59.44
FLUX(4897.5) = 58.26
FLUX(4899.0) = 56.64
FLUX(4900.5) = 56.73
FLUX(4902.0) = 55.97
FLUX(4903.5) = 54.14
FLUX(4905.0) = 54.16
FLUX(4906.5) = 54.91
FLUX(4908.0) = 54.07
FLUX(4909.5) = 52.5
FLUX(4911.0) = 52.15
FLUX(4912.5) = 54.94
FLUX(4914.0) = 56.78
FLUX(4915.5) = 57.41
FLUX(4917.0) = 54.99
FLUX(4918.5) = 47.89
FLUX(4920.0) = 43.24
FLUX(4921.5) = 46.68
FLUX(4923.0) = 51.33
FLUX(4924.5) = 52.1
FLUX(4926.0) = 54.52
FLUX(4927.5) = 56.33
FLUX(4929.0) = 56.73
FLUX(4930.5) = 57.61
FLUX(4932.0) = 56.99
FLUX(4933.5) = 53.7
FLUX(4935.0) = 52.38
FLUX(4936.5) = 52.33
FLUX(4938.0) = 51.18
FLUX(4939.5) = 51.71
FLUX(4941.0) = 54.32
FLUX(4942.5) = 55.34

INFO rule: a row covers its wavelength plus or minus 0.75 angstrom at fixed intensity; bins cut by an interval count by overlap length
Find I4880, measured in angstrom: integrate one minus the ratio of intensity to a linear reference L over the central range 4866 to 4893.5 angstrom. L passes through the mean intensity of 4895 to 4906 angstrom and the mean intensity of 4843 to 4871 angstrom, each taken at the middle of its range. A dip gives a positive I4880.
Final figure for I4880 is 1.4 angstrom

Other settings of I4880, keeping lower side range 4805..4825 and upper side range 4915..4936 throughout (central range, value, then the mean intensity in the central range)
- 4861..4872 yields 1.0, 49.9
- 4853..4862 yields 0.9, 49.7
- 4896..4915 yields -0.6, 55.3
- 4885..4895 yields 0.6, 50.9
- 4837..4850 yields -0.2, 56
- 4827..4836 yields -0.1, 56.1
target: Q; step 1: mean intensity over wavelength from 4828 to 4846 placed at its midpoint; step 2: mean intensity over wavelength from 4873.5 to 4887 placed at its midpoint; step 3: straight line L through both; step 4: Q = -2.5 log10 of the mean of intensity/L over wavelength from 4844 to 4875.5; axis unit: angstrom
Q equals 0.05 mag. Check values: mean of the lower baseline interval 55.8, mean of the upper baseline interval 54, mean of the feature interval 52.2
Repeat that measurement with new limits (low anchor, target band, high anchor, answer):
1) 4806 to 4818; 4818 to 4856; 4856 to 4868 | -0.059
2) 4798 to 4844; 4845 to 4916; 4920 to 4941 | 0.021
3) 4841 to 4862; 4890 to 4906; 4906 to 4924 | -0.039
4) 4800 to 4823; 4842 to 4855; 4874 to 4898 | -0.025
